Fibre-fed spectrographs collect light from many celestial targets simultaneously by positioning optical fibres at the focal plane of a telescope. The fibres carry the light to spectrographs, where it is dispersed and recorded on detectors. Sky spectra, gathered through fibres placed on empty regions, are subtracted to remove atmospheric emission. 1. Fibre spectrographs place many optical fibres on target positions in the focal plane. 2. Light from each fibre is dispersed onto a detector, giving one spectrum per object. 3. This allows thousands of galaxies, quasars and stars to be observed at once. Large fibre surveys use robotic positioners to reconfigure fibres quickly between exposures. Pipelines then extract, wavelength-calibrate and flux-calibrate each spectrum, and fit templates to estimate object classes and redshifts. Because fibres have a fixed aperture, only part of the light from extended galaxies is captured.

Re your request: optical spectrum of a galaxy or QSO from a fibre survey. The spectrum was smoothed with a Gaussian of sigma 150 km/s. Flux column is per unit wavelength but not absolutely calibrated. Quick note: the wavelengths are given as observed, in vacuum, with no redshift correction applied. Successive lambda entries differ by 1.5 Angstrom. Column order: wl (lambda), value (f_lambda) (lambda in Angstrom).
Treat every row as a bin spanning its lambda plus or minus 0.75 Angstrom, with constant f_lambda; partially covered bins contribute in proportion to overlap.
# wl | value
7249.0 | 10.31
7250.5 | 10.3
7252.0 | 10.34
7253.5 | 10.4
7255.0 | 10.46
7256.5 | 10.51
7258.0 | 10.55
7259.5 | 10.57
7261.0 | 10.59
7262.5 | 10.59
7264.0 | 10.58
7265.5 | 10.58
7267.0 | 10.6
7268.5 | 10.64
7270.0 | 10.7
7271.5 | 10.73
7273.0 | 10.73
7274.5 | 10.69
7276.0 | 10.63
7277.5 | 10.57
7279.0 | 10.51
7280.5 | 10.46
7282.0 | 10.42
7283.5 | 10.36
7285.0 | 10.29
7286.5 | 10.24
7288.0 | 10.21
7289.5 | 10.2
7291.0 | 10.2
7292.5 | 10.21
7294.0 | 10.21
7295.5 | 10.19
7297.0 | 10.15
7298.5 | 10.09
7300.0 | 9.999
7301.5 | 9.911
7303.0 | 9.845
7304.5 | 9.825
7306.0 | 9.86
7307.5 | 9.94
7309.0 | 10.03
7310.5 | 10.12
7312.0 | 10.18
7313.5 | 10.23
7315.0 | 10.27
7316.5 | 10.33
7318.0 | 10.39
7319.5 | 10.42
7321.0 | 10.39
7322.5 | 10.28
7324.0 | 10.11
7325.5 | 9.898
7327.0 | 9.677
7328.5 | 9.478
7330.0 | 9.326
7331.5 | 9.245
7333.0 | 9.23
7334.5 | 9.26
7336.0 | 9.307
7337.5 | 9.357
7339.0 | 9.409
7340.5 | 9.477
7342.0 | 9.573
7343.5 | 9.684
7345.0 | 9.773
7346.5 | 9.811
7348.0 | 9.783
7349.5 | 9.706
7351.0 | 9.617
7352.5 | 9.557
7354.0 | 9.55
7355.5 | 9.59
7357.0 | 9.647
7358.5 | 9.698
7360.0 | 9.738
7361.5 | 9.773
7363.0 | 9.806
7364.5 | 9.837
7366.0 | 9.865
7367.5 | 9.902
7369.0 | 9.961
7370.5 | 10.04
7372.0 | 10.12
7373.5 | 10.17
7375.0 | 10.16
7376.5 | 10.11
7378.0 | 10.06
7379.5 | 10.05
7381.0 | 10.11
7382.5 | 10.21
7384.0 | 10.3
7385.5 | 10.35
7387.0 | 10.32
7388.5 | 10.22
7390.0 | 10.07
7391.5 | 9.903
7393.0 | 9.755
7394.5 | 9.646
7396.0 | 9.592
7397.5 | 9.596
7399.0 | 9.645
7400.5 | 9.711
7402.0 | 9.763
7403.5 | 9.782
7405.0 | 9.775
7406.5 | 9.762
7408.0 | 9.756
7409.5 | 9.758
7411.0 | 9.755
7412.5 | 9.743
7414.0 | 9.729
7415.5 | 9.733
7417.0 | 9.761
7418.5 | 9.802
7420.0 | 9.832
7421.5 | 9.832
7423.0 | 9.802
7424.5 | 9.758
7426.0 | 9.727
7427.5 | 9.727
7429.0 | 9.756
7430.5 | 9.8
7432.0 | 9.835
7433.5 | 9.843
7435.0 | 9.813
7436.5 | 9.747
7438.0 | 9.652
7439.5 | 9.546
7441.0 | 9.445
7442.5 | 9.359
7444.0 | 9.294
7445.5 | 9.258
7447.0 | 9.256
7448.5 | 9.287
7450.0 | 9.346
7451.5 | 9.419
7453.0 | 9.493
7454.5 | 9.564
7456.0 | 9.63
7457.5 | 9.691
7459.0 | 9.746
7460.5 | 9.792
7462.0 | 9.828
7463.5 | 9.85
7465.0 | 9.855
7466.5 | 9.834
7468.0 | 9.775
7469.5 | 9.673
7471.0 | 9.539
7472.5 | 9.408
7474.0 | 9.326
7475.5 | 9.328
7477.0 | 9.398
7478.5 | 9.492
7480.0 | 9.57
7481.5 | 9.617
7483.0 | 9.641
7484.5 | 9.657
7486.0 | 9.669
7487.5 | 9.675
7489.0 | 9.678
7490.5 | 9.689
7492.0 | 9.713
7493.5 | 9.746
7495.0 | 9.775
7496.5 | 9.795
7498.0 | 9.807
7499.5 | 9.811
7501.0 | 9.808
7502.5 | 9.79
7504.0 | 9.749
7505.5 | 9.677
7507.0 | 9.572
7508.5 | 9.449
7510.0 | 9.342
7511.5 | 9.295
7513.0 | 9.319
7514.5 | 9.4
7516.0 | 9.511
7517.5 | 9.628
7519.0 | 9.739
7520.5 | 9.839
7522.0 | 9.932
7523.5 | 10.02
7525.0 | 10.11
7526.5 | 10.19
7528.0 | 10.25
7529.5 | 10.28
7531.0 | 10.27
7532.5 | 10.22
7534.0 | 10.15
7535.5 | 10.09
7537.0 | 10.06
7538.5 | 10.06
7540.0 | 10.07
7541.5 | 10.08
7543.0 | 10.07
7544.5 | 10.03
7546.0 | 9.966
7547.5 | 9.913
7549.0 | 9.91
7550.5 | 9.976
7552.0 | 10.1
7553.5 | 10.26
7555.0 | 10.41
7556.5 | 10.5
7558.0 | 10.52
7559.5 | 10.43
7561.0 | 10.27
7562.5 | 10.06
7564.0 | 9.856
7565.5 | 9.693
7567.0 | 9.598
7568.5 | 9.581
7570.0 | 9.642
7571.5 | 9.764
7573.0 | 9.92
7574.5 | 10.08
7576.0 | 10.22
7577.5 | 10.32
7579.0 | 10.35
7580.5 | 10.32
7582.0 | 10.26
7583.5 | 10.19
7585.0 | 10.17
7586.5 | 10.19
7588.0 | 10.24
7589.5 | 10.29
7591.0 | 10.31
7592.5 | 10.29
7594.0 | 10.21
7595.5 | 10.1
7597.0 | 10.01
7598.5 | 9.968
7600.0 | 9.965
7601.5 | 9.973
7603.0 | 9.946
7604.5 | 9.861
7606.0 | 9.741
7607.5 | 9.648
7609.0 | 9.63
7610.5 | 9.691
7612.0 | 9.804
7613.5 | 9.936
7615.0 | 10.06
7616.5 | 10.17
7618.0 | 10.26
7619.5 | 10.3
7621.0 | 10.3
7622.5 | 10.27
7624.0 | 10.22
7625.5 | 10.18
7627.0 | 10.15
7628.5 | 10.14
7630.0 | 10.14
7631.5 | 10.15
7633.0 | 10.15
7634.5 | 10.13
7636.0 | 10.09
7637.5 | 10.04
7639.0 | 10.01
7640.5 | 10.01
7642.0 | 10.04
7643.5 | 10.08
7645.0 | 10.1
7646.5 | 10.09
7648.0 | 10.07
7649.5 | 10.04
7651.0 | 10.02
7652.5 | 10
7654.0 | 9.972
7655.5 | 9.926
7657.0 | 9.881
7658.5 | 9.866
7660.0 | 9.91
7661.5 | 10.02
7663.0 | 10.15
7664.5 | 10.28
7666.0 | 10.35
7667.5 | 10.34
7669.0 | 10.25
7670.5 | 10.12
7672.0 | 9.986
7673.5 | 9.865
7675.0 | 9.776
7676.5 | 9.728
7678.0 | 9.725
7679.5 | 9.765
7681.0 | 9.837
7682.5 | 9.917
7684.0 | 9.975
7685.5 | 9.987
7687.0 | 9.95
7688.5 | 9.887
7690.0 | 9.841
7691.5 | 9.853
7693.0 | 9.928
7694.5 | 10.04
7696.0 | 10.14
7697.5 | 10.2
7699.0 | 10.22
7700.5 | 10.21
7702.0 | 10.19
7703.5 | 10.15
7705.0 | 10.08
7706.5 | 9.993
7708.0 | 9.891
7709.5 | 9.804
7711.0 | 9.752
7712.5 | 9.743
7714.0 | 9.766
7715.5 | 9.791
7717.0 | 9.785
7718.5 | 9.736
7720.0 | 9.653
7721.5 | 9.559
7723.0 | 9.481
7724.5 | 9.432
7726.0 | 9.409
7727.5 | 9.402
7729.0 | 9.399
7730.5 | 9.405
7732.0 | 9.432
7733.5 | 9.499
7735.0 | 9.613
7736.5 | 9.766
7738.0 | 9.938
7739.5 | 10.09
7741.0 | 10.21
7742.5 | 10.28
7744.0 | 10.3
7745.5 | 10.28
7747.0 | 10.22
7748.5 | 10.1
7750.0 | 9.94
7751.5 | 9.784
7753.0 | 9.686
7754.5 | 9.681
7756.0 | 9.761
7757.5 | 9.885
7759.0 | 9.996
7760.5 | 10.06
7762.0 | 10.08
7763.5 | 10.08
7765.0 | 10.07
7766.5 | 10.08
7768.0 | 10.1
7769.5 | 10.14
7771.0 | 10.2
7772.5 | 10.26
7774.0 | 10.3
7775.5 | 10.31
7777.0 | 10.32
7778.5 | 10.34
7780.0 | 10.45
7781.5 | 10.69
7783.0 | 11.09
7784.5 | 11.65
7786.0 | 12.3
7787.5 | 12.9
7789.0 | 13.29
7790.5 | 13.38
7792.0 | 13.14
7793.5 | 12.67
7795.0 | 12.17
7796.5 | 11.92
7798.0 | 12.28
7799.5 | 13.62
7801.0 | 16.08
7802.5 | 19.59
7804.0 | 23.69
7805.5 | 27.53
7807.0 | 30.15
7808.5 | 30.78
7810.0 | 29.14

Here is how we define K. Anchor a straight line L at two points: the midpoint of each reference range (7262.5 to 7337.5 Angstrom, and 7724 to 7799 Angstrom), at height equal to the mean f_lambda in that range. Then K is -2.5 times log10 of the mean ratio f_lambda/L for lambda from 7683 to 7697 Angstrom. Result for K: 0.05 mag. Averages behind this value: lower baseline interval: 10.2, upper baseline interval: 10.5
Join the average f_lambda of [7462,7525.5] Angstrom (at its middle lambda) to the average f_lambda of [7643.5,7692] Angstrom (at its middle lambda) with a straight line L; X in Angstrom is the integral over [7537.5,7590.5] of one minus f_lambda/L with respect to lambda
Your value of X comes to -1.7 Angstrom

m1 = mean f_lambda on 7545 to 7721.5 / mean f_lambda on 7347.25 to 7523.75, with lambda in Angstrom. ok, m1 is 1.03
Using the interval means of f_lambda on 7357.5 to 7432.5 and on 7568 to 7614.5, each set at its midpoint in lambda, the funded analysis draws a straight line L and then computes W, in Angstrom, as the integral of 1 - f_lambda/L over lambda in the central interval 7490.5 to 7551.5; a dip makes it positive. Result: 0.7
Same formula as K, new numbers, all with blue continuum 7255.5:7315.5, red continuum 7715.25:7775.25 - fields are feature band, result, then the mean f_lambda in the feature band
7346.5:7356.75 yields 0.067 mag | 9.65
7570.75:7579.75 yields -0.007 mag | 10.1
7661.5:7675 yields -0.020 mag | 10.1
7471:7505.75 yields 0.054 mag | 9.64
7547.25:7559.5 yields -0.017 mag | 10.2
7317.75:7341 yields 0.065 mag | 9.69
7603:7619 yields 0.013 mag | 9.89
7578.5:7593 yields -0.024 mag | 10.3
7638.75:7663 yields -0.004 mag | 10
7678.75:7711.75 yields -0.006 mag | 9.98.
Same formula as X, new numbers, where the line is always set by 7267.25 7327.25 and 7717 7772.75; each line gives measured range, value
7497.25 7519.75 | 1.1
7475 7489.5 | 0.7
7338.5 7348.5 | 0.6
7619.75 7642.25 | -0.4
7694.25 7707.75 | -0.3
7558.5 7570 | 0.1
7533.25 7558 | -0.2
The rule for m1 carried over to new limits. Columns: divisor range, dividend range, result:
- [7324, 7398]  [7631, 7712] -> 1.02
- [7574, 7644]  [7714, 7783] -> 0.98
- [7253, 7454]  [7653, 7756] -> 1.00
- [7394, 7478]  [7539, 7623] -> 1.04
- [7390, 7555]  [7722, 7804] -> 1.12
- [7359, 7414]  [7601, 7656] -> 1.01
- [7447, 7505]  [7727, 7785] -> 1.04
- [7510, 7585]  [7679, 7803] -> 1.05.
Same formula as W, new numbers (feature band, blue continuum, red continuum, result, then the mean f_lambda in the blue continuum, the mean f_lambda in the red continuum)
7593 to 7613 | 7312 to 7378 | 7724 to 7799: 0.71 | 9.81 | 10.5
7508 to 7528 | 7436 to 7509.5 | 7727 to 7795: 0.09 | 9.61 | 10.5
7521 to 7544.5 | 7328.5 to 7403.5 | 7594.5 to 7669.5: -0.40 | 9.78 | 10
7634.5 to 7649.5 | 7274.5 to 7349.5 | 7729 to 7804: 1.00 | 9.99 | 11.1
